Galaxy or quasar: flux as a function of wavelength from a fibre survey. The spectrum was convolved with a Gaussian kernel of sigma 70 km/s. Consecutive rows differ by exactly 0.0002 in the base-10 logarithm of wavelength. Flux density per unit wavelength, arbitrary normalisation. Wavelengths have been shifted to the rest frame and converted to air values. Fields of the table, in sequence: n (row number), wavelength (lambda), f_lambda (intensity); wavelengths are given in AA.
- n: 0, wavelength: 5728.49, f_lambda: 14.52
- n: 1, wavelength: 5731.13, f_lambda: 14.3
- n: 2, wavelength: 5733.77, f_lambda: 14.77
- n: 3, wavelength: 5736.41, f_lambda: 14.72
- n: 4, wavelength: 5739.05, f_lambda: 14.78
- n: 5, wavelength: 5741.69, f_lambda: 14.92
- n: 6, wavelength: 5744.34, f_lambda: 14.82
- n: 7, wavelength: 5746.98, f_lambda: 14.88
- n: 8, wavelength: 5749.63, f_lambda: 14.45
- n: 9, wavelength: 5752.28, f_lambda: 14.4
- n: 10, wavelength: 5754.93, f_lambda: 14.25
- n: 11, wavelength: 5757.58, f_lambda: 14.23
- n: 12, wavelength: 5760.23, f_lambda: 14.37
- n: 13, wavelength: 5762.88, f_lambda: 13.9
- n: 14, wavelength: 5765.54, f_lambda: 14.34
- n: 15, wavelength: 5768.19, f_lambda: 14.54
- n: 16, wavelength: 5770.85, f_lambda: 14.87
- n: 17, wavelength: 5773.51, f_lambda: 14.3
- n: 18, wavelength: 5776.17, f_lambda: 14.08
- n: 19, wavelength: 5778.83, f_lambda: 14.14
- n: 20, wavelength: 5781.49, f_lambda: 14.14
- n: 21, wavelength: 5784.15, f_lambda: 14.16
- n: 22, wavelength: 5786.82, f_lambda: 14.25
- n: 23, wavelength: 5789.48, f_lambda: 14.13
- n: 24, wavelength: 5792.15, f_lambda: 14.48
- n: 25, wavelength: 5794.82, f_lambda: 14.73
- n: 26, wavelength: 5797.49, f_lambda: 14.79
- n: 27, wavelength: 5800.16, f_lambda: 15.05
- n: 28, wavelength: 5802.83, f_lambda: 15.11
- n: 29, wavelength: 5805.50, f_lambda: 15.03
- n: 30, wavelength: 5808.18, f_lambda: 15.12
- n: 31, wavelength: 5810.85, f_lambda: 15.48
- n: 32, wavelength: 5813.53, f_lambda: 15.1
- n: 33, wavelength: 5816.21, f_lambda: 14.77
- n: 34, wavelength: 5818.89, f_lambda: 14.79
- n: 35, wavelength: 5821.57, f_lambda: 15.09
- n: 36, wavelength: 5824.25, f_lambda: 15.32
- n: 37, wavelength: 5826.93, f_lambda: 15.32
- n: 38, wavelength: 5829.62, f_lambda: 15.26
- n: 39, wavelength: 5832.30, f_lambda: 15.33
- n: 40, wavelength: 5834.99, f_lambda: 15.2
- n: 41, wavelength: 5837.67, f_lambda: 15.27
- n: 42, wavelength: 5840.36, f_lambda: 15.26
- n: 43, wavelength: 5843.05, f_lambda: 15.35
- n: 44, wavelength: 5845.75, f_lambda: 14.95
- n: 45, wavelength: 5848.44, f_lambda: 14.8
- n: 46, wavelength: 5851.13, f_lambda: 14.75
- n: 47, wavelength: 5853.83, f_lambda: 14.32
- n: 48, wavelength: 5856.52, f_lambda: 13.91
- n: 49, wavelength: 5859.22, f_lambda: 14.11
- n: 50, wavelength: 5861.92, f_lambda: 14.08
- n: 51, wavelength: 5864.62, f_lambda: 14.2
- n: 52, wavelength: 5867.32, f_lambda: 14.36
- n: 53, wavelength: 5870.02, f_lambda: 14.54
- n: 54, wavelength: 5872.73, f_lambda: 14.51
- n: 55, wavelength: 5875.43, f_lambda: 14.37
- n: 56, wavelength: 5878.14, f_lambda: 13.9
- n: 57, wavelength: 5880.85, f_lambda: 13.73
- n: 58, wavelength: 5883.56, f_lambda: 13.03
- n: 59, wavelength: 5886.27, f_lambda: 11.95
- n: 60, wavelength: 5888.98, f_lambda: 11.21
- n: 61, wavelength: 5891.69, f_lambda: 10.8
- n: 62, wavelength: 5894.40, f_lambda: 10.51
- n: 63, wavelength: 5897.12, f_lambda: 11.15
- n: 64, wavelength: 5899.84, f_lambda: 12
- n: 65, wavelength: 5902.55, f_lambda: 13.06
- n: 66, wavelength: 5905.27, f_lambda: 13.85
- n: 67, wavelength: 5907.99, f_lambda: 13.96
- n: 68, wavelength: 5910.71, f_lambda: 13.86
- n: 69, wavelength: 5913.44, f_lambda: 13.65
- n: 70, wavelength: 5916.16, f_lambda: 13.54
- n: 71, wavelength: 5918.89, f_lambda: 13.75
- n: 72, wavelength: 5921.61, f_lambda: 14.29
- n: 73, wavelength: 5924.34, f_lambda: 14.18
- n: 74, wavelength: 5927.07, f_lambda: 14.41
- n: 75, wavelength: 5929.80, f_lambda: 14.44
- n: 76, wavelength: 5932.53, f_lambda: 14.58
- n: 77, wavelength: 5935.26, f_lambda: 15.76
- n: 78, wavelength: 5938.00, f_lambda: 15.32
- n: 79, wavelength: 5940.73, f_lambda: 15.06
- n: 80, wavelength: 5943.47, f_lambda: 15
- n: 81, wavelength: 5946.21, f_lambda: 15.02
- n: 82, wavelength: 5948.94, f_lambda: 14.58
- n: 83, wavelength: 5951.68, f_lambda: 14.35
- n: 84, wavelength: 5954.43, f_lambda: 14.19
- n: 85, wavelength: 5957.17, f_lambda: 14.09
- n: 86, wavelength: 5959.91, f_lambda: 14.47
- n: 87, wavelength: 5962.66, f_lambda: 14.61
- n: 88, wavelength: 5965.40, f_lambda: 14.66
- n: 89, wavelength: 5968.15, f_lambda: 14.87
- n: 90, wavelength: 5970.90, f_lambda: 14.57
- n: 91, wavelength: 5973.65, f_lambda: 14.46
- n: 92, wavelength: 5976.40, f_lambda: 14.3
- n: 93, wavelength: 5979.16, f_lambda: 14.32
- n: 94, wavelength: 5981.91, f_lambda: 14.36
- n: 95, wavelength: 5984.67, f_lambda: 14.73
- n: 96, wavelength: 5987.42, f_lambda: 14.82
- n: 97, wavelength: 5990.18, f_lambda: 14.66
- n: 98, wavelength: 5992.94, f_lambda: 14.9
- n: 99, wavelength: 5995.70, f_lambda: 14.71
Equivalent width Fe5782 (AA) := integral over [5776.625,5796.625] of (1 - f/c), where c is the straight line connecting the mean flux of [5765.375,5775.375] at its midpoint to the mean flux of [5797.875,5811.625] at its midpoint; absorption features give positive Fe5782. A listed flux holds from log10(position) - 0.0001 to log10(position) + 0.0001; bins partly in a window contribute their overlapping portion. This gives 0.7 AA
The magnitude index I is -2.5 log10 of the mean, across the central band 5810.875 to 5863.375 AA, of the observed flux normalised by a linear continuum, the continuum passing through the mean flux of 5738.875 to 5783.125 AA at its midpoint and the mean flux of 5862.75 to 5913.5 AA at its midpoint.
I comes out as -0.10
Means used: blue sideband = 14.4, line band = 14.9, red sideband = 13.1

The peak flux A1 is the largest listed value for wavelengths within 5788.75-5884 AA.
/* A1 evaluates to 15.48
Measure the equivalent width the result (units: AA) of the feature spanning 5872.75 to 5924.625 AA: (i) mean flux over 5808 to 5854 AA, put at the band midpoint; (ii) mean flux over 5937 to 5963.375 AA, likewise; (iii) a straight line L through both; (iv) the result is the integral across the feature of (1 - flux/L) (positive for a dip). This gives 6.4 AA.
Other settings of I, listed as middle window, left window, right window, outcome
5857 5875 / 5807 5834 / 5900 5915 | 0.00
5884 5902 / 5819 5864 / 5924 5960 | 0.28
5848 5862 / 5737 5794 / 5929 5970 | 0.02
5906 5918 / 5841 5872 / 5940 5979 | 0.06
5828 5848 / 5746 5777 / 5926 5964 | -0.05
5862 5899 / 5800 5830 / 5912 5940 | 0.14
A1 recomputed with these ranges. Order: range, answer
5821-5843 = 15.33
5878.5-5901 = 13.73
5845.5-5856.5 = 14.95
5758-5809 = 15.12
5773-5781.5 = 14.3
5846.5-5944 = 15.76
